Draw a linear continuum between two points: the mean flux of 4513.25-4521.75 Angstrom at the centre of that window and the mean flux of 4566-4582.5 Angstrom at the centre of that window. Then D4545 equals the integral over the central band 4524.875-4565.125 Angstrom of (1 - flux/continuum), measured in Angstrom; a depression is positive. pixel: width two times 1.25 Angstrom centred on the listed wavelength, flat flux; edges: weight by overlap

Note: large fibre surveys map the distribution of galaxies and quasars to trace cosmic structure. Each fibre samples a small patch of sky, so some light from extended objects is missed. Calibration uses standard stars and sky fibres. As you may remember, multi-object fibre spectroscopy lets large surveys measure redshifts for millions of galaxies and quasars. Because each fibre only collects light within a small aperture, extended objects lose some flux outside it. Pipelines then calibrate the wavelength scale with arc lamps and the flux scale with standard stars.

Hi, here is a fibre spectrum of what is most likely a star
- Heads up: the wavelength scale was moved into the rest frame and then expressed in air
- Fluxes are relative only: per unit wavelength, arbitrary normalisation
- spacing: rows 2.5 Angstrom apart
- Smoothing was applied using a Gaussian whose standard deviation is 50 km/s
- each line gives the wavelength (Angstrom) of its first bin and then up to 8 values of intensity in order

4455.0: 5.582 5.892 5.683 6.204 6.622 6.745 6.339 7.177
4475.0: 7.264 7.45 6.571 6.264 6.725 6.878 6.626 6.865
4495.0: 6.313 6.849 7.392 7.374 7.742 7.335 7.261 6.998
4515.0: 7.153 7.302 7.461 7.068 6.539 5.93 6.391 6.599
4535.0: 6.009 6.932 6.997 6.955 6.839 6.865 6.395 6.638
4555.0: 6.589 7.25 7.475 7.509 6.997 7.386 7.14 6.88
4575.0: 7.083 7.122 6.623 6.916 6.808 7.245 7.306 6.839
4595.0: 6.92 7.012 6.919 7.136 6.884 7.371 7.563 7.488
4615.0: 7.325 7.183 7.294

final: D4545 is 2.2 Angstrom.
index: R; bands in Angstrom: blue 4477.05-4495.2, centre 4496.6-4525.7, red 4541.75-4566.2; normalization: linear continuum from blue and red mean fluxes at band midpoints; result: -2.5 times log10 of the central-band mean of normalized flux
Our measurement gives -0.07 mag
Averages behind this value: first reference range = 6.7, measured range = 7.22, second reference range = 6.95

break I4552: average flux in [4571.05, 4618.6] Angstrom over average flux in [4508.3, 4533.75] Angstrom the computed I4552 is 1.03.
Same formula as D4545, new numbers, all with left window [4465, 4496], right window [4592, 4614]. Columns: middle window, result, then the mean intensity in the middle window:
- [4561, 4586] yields 0.0 Angstrom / 7.05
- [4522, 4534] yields 0.8 Angstrom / 6.46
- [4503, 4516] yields -0.9 Angstrom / 7.3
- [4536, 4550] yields 0.2 Angstrom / 6.85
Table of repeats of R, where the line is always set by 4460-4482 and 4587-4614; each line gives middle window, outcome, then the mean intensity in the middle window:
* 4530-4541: 0.05 mag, 6.6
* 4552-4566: -0.01 mag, 7.1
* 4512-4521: -0.06 mag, 7.24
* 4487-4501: 0.00 mag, 6.81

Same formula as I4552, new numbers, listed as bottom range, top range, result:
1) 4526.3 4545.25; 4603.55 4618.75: 1.11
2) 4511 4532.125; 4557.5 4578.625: 1.05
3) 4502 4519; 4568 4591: 0.96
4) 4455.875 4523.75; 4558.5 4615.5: 1.04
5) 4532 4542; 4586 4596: 1.06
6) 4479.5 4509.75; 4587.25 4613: 1.03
